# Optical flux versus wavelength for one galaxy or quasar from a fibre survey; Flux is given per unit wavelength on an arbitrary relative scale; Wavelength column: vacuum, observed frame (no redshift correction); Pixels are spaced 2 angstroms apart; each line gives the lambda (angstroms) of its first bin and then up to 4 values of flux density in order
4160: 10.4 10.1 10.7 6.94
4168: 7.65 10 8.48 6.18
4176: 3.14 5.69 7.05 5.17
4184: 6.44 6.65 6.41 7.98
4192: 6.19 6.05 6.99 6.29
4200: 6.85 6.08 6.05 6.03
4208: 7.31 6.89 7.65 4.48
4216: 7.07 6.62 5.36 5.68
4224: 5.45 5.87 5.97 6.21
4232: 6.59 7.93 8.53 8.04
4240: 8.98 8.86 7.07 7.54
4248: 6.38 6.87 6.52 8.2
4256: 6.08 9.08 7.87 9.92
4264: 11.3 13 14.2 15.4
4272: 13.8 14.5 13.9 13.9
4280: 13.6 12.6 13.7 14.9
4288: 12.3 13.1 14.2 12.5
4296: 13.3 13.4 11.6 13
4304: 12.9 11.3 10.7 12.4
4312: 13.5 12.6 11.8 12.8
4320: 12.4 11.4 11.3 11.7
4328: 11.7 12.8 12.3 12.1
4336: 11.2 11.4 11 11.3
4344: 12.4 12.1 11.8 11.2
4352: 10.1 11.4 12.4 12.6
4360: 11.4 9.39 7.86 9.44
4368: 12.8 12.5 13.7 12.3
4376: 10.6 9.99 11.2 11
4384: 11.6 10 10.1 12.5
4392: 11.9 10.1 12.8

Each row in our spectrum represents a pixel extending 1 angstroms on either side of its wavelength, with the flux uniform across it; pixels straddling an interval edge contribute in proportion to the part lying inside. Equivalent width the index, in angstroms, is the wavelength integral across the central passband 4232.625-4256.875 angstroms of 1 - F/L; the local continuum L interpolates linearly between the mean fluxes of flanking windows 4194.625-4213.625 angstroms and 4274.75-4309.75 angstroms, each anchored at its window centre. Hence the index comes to 4.9 angstroms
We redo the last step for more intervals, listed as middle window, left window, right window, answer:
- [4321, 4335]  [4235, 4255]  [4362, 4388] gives -3.0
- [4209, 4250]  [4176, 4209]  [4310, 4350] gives 5.3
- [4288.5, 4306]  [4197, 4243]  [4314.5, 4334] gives -3.7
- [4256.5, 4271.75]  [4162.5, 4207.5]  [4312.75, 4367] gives -3.7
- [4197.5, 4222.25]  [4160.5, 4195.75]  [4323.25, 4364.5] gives 5.0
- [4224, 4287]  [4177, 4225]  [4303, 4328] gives -4.1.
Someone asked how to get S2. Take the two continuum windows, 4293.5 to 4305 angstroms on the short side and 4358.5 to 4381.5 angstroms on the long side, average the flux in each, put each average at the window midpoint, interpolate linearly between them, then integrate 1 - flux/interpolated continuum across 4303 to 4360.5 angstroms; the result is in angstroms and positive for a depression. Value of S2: 0.6 angstroms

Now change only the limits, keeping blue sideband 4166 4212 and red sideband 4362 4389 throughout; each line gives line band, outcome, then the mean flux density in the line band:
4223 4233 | 2.03 angstroms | 6.02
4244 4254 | 1.30 angstroms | 6.99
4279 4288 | -4.81 angstroms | 13.5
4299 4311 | -3.43 angstroms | 12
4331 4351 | -3.02 angstroms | 11.7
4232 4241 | -0.50 angstroms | 8.17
